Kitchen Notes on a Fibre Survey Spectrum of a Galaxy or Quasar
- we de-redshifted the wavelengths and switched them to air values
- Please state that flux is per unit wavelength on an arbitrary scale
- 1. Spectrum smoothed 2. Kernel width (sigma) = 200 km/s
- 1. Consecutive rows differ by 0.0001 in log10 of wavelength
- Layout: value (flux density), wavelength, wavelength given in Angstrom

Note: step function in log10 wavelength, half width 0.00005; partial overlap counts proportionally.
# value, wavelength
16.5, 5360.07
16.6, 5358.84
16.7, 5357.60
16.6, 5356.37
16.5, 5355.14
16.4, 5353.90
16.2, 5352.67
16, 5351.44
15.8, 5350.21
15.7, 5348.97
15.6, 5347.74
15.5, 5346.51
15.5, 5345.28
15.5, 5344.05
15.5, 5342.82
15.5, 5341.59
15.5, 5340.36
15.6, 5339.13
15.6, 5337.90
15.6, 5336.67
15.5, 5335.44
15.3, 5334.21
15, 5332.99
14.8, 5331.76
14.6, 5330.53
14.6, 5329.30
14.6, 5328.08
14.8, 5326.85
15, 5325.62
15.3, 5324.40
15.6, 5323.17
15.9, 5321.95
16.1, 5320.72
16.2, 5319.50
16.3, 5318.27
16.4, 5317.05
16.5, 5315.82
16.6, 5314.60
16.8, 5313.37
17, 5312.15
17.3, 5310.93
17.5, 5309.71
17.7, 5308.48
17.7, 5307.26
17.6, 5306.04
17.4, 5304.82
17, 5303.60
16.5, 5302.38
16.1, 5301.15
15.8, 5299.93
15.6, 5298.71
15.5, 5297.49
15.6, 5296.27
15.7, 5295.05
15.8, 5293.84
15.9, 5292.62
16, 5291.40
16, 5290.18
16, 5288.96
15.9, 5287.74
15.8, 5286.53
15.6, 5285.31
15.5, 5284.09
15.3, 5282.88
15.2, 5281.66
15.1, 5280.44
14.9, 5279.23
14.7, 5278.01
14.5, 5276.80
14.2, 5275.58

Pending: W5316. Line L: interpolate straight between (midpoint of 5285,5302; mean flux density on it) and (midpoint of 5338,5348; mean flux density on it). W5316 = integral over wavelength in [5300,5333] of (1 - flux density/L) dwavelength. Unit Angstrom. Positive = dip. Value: -1.1 Angstrom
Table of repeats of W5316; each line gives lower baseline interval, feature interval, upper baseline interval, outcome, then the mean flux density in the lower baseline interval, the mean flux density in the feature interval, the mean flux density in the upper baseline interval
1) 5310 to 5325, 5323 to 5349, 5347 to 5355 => 1.4 Angstrom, 16.4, 15.3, 16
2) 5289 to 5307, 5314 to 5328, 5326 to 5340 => -0.3 Angstrom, 16.2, 15.8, 15.1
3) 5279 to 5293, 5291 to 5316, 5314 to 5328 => -1.3 Angstrom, 15.6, 16.6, 15.8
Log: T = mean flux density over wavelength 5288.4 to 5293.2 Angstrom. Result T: 16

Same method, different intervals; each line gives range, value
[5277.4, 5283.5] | 15.1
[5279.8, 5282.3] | 15.1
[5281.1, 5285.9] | 15.4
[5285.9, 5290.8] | 15.9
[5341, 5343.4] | 15.5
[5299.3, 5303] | 16.1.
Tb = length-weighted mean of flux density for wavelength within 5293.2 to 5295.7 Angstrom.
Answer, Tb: 15.8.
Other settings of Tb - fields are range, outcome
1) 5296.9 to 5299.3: 15.5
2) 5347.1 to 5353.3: 15.9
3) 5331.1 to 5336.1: 15.2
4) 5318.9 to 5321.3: 16.2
